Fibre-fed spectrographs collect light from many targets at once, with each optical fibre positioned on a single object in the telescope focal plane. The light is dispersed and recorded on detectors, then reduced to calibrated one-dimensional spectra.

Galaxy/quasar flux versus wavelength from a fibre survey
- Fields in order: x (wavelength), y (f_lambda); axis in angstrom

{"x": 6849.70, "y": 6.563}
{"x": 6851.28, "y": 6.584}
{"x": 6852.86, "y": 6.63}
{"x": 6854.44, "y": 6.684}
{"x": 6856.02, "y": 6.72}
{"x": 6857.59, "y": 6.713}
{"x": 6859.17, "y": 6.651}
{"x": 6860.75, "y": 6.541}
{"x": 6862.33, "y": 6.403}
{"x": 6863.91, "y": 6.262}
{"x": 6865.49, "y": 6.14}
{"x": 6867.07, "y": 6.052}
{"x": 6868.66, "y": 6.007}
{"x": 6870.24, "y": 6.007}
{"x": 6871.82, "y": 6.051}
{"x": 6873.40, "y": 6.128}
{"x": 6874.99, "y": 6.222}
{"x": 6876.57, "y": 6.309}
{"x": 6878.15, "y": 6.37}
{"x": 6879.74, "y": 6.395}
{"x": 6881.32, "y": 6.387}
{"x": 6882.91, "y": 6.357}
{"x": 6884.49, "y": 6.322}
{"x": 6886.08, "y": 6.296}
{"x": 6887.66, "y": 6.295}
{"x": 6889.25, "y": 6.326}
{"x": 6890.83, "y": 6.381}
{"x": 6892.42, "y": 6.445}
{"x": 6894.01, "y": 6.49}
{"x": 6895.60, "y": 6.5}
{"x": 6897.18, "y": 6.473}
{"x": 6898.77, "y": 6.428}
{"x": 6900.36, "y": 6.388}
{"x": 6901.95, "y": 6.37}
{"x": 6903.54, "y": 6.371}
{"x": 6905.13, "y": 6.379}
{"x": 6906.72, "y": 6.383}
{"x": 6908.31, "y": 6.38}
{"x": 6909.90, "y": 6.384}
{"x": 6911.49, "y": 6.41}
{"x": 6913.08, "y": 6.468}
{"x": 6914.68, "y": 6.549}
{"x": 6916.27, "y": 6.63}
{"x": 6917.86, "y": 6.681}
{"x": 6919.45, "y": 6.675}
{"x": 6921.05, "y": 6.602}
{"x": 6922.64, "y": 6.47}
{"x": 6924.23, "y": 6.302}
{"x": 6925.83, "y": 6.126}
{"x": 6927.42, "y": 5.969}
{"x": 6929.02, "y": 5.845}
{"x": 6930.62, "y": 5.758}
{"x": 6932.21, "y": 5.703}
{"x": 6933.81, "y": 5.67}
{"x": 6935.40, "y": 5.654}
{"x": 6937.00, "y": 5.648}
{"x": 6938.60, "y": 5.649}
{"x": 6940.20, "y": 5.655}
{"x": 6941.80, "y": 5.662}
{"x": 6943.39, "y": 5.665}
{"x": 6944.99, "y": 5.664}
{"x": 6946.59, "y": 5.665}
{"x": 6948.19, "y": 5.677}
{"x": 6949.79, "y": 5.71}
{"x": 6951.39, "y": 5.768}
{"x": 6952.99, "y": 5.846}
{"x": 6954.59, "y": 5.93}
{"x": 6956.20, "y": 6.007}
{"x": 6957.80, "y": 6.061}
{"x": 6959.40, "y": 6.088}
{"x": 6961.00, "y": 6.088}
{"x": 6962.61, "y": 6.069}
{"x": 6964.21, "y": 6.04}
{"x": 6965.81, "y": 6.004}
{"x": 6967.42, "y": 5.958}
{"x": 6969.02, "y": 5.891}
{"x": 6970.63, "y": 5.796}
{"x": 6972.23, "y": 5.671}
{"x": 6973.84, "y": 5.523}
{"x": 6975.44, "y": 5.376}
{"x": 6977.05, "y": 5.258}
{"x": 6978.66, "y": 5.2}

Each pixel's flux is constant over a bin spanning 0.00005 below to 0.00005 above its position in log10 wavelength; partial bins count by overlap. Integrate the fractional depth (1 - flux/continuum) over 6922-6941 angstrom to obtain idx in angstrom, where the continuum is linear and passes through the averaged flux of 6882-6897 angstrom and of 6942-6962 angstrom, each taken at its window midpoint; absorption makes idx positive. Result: 0.50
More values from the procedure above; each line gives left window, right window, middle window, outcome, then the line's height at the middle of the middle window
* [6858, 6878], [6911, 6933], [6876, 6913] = -0.69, 6.27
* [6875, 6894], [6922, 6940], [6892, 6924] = -1.89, 6.11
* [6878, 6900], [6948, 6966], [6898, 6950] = 0.45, 6.16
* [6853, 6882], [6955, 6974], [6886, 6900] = -0.38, 6.24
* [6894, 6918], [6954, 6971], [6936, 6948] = 0.98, 6.16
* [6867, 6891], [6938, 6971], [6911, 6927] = -1.17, 6.04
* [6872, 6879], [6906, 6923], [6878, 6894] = -0.13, 6.31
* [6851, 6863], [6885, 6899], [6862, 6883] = 1.00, 6.52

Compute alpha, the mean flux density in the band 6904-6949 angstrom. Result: 6.08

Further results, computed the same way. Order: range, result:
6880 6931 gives 6.38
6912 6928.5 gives 6.44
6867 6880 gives 6.16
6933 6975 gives 5.81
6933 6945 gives 5.66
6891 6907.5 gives 6.42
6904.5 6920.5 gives 6.5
